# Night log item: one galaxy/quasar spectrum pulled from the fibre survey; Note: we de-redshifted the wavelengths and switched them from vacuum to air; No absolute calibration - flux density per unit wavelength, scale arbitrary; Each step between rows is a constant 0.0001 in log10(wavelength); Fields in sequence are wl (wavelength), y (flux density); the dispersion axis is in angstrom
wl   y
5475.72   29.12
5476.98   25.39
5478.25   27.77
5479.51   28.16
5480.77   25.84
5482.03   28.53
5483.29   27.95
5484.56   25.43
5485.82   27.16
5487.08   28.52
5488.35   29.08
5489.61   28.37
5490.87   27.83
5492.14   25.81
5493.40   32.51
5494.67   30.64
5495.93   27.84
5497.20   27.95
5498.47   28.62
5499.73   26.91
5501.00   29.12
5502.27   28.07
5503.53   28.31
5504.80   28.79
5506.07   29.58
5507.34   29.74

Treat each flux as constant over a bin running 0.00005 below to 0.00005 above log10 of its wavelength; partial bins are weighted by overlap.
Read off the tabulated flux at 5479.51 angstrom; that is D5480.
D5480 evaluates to 28.16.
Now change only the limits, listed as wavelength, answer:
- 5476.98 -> 25.39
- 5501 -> 29.12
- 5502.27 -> 28.07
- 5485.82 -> 27.16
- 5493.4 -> 32.51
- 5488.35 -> 29.08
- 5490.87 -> 27.83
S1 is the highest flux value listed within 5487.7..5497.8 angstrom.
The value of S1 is 32.51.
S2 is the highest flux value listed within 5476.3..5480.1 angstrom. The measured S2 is 28.16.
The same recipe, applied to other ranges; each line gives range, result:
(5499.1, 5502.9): 29.12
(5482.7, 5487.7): 28.52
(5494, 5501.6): 30.64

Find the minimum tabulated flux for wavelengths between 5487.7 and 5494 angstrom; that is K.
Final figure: 25.81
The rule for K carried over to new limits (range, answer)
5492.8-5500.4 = 26.91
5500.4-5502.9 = 28.07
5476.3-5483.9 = 25.39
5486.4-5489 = 28.52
